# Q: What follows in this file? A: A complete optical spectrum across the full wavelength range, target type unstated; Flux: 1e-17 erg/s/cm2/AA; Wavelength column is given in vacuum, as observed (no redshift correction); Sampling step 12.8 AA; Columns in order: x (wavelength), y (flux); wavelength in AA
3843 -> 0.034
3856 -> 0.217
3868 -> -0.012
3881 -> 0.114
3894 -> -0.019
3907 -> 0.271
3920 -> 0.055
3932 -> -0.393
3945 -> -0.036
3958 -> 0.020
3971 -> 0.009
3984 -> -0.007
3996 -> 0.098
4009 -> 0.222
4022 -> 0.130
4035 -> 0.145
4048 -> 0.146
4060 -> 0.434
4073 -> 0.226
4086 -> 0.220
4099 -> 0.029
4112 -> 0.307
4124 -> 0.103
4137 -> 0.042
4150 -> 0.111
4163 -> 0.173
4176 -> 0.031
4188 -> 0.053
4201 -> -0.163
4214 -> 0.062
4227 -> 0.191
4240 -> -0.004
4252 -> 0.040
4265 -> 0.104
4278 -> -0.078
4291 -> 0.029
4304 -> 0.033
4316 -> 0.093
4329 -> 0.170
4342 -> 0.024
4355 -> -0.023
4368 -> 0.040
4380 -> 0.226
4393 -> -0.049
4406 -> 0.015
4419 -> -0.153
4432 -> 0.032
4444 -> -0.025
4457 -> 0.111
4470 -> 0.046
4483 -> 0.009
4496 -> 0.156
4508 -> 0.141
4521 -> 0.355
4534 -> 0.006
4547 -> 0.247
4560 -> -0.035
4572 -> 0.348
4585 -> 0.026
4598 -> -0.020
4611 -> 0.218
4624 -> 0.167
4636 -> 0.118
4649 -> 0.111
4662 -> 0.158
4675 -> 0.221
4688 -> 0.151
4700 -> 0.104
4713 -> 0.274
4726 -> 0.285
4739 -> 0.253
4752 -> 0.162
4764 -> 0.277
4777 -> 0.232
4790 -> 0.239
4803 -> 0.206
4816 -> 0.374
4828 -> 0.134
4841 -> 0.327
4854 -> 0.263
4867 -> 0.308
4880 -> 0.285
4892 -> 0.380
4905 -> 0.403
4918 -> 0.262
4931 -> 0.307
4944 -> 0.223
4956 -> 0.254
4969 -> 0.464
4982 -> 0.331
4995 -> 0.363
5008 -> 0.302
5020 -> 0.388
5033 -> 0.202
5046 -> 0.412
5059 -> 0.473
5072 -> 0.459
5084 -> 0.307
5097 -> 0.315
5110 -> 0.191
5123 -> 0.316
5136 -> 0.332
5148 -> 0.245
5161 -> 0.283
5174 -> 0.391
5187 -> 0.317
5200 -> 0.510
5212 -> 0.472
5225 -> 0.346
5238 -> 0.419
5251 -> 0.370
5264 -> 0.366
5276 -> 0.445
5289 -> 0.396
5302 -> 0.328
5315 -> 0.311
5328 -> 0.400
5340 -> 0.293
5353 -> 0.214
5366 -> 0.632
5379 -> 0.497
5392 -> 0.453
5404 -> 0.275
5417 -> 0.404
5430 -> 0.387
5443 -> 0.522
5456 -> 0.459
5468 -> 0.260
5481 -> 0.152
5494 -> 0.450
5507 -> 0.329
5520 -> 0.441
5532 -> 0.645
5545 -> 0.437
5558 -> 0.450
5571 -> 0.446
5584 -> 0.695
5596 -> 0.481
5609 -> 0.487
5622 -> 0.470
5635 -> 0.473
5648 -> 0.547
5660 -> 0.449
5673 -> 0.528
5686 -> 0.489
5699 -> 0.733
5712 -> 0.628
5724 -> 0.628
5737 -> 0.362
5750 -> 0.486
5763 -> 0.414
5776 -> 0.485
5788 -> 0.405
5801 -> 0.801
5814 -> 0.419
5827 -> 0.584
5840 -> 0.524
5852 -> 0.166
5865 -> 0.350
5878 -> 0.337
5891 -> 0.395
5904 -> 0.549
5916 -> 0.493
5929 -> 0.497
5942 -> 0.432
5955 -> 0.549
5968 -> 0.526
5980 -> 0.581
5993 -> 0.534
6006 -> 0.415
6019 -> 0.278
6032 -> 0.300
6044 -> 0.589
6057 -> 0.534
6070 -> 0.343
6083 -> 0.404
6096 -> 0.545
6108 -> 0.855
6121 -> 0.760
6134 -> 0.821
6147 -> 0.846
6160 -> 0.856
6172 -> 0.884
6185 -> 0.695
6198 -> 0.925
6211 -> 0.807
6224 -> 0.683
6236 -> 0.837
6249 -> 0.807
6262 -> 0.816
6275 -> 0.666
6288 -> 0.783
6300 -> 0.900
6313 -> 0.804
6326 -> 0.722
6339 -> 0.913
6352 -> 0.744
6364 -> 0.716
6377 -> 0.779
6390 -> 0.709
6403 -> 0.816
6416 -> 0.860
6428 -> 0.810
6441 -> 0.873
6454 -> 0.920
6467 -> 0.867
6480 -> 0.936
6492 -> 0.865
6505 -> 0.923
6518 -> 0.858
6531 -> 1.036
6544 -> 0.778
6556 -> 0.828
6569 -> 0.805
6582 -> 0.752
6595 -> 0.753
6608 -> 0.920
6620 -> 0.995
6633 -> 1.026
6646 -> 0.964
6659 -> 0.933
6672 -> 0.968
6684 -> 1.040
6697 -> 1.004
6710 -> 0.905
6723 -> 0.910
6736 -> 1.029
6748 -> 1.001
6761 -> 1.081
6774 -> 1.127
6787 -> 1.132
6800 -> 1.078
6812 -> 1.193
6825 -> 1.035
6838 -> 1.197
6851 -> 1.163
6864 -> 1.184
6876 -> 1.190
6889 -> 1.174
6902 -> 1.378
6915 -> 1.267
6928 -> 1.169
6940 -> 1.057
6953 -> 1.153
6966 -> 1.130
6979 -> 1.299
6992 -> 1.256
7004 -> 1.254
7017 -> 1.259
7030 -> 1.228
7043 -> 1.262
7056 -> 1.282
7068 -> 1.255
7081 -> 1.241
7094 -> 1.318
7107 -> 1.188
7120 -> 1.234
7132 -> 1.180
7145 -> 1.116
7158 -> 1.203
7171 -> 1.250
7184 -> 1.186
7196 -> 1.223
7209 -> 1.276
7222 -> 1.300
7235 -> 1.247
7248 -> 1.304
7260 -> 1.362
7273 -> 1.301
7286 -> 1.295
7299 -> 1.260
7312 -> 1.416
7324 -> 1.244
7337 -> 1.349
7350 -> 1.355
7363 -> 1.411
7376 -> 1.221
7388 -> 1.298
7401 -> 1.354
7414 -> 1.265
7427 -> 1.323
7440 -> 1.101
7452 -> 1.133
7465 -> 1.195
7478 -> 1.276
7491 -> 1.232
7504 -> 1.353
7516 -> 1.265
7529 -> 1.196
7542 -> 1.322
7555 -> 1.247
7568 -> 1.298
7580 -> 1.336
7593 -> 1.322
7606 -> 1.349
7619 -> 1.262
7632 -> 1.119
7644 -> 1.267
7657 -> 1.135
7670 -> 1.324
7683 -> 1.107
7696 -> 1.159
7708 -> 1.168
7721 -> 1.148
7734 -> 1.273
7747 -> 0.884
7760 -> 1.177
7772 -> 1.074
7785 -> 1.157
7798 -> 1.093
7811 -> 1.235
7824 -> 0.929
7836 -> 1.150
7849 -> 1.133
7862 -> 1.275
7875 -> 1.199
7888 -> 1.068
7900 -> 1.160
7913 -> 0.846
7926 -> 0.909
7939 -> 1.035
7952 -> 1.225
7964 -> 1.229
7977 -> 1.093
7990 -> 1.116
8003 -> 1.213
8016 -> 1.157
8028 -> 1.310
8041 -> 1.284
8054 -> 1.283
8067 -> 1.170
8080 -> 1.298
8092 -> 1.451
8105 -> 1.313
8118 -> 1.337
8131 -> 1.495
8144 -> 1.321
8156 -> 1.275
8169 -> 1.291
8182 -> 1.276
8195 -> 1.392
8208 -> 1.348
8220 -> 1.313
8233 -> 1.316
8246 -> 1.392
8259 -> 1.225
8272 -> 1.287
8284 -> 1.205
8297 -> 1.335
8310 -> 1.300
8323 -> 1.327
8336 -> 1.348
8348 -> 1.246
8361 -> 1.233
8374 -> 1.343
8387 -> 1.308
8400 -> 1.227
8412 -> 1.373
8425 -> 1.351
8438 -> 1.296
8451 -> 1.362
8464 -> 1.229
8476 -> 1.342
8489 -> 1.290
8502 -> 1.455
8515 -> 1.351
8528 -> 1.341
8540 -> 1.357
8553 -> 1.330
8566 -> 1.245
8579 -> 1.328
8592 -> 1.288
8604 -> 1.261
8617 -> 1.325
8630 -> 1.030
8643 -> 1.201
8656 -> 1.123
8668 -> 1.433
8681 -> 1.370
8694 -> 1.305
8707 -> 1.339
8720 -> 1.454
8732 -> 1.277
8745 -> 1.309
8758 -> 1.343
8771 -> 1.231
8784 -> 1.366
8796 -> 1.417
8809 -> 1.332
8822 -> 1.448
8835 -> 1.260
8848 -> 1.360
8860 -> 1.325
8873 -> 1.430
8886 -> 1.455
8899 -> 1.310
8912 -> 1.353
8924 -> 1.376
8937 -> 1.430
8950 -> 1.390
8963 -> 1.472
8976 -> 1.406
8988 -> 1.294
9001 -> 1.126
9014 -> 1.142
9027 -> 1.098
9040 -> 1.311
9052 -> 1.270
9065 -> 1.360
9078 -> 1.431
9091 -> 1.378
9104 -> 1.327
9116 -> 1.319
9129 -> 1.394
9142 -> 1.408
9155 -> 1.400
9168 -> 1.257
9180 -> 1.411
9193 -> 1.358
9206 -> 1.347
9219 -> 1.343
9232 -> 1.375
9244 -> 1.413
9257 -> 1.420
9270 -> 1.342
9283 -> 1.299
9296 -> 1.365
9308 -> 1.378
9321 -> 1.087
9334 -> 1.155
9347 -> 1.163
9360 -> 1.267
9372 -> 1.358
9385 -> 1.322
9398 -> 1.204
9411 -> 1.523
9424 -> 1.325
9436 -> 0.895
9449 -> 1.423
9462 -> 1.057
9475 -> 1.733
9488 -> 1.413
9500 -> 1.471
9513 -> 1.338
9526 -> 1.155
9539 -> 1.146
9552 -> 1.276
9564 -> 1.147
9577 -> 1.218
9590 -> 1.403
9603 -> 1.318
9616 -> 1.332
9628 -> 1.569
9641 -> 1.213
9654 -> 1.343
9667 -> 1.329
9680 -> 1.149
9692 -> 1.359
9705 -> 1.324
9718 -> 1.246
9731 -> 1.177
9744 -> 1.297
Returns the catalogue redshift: 0.530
